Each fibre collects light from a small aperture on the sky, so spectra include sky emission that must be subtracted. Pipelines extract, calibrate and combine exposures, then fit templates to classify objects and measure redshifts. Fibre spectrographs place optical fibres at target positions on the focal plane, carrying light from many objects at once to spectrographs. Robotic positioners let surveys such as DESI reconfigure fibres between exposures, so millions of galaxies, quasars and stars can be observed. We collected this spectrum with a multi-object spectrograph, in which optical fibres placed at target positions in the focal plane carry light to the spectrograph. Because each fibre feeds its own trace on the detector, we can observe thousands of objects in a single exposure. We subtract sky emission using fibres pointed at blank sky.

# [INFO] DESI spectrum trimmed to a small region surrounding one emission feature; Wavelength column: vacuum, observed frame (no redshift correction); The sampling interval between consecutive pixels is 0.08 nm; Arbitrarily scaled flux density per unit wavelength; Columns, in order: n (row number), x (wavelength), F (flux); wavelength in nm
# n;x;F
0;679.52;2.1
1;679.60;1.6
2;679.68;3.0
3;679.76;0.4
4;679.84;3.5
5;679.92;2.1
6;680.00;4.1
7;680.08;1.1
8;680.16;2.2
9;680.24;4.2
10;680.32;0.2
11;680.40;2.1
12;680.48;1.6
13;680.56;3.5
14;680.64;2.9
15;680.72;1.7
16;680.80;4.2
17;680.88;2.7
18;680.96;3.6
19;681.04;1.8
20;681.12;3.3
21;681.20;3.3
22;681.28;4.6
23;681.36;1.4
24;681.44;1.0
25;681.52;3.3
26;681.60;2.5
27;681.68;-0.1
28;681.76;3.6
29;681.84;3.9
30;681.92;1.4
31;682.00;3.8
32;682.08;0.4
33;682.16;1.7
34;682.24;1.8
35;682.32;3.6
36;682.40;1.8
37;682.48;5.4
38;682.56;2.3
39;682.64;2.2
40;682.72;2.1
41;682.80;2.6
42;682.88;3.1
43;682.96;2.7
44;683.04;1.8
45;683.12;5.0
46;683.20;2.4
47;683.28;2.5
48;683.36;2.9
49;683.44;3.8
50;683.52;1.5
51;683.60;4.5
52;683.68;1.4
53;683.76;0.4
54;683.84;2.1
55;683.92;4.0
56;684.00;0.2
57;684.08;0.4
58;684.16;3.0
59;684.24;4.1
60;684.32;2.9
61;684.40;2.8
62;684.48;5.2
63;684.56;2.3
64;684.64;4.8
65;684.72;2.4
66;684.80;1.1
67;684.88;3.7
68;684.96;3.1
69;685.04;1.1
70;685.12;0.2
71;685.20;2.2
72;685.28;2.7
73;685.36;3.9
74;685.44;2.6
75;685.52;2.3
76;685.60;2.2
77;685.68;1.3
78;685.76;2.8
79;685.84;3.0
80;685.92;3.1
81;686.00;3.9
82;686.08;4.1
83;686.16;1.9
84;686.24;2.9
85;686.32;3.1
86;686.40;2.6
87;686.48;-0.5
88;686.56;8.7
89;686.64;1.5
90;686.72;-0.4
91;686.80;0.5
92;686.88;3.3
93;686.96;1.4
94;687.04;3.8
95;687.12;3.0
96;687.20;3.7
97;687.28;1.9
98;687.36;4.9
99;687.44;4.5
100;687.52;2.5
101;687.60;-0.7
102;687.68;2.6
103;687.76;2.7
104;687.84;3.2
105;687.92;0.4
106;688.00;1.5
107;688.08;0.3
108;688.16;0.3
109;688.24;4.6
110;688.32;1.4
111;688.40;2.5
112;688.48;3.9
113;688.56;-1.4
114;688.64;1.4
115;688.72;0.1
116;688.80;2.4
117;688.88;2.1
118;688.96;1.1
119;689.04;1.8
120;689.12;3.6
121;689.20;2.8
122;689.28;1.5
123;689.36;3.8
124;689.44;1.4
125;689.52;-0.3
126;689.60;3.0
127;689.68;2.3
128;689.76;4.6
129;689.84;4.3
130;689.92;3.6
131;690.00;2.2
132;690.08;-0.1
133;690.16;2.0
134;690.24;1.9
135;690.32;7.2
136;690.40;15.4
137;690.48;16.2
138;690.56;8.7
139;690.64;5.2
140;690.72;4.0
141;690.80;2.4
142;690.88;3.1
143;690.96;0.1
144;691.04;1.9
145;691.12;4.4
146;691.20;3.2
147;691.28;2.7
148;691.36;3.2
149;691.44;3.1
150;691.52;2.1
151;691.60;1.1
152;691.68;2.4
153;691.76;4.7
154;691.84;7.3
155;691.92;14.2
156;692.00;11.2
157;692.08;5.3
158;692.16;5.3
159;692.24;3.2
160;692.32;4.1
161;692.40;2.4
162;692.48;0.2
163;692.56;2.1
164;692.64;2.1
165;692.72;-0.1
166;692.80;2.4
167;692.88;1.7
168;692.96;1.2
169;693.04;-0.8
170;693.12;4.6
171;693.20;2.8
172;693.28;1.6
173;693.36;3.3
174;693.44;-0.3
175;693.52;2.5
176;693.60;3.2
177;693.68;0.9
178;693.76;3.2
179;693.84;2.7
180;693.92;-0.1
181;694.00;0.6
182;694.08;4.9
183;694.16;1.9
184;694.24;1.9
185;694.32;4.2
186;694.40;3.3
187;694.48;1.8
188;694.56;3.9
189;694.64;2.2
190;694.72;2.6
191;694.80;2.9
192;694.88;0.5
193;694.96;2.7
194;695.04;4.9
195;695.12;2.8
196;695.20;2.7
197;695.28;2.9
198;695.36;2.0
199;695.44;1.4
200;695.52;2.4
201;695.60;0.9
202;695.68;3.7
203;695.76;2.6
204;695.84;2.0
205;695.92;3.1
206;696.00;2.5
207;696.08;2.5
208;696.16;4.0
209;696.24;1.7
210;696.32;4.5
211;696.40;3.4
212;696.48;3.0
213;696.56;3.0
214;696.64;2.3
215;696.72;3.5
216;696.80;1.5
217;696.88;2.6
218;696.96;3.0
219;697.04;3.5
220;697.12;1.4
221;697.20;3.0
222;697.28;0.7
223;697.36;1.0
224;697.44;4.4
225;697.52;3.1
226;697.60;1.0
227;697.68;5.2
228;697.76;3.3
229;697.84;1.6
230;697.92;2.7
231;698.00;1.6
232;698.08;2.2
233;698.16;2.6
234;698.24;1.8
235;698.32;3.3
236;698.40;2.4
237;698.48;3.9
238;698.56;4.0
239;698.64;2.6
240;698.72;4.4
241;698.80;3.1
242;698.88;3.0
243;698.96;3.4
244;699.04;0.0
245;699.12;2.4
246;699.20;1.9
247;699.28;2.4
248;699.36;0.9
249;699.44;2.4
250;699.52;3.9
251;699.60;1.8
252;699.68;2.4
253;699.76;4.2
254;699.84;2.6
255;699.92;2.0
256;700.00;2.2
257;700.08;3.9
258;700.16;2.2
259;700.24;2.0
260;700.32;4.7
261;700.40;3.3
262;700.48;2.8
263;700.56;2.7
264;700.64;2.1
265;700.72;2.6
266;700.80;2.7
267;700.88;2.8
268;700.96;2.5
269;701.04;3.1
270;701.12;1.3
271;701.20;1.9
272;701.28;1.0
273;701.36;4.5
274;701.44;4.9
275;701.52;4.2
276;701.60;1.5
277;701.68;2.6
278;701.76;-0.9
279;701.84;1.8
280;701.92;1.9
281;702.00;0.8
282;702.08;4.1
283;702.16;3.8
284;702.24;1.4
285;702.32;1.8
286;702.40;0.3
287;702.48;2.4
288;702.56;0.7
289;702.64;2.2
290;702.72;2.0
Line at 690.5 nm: [S II] 6716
